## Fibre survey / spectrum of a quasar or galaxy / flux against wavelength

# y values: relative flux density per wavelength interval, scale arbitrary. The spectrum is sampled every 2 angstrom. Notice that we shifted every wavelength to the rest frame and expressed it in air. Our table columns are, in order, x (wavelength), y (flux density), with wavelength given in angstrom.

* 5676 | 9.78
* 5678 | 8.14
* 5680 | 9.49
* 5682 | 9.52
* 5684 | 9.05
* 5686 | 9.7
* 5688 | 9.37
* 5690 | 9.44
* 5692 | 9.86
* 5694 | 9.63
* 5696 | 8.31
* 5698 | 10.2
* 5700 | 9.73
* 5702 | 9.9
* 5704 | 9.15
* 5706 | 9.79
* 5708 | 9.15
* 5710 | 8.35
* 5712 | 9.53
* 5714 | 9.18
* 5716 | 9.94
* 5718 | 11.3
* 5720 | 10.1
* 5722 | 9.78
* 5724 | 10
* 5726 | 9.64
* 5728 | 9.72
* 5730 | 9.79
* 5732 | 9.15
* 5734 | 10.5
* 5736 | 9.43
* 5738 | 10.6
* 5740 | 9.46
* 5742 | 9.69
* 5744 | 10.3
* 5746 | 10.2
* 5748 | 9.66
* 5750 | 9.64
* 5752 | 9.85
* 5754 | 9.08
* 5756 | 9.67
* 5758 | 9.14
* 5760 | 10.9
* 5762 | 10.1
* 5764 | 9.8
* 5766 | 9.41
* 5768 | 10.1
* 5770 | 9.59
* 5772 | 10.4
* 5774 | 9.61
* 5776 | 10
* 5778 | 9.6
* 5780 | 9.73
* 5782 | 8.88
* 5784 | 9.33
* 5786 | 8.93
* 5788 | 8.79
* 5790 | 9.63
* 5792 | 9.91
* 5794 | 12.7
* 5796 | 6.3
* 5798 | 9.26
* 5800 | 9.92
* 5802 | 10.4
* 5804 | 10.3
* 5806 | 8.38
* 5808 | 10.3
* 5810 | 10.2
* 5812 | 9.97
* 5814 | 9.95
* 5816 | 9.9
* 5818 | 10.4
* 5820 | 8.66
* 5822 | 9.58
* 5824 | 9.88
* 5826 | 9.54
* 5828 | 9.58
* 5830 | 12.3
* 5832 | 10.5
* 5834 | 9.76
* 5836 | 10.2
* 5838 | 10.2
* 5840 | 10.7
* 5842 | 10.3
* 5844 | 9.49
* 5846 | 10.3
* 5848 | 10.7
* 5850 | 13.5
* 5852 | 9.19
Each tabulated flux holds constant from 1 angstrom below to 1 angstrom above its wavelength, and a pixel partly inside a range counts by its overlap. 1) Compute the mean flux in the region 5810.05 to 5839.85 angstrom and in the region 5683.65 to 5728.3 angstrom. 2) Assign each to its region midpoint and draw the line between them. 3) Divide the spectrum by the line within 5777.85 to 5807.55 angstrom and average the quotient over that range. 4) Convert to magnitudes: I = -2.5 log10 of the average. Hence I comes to 0.05 mag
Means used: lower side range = 9.61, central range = 9.48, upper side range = 10.1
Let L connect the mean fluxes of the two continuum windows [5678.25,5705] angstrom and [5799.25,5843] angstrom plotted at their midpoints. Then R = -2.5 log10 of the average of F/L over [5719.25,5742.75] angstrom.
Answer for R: -0.02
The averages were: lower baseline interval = 9.45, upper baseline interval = 10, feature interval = 9.82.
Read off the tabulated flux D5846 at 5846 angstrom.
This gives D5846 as 10.3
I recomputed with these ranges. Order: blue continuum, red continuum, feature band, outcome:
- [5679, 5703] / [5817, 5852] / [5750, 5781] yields 0.014 mag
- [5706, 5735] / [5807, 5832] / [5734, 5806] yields 0.018 mag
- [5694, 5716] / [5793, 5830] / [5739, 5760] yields -0.020 mag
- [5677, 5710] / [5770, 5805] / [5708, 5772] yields -0.033 mag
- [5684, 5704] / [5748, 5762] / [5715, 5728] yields -0.052 mag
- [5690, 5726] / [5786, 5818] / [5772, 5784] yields 0.010 mag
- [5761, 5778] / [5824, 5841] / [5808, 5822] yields 0.036 mag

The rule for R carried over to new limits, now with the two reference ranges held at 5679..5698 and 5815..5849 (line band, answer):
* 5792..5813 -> 0.02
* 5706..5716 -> 0.04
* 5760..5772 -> -0.02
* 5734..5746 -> -0.03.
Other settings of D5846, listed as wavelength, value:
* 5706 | 9.79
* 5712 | 9.53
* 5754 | 9.08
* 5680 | 9.49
